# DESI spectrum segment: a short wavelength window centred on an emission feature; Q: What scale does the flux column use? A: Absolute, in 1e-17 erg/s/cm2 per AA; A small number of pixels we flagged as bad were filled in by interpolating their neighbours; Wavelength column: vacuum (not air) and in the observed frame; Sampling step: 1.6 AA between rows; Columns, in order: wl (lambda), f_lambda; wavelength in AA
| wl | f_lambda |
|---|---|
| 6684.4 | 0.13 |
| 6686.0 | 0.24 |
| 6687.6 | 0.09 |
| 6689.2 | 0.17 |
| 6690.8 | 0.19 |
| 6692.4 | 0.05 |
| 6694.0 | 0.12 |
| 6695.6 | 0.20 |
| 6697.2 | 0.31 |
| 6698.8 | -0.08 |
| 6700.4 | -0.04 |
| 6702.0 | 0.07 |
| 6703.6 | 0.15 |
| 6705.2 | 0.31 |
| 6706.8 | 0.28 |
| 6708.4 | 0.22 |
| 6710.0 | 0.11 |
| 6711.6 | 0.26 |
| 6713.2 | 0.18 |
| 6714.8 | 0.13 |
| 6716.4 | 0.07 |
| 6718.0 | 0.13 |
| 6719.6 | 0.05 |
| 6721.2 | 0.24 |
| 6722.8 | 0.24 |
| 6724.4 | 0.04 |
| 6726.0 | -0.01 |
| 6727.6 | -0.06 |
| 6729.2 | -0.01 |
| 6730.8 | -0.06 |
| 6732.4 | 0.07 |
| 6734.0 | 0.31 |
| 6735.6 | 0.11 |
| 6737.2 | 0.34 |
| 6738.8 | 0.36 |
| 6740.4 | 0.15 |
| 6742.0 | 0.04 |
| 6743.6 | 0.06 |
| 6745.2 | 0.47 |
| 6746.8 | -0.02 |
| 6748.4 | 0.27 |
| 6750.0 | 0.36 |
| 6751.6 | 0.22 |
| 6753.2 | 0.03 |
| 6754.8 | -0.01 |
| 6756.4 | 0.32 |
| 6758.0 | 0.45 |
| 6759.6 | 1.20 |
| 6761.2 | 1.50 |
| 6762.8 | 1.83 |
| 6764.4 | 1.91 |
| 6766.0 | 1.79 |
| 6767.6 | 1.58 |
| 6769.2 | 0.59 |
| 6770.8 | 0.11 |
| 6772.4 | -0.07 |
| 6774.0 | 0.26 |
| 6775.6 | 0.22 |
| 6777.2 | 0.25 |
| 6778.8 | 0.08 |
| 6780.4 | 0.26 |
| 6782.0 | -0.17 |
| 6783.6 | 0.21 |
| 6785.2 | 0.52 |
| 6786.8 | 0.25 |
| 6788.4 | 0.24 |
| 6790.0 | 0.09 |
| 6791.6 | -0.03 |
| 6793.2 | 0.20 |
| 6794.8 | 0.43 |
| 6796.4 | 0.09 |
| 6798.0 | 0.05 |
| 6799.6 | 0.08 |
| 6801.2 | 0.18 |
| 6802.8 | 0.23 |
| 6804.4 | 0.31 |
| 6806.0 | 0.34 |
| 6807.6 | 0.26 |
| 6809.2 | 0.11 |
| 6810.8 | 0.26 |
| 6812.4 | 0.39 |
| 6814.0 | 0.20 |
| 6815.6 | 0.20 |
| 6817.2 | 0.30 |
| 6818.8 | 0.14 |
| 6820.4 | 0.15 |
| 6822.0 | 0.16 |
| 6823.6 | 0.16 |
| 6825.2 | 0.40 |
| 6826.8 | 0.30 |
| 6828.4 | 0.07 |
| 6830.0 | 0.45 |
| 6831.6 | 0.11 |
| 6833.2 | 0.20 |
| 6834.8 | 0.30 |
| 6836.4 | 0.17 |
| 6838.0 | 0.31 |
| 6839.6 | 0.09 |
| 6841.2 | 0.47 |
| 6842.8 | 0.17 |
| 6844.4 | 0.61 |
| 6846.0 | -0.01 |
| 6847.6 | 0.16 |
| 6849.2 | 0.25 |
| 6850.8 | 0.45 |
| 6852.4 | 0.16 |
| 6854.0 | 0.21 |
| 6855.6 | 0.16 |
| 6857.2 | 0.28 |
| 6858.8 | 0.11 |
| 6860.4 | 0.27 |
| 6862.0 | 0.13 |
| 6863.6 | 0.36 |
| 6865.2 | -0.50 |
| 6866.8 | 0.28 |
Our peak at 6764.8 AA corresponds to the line [O II] 3727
